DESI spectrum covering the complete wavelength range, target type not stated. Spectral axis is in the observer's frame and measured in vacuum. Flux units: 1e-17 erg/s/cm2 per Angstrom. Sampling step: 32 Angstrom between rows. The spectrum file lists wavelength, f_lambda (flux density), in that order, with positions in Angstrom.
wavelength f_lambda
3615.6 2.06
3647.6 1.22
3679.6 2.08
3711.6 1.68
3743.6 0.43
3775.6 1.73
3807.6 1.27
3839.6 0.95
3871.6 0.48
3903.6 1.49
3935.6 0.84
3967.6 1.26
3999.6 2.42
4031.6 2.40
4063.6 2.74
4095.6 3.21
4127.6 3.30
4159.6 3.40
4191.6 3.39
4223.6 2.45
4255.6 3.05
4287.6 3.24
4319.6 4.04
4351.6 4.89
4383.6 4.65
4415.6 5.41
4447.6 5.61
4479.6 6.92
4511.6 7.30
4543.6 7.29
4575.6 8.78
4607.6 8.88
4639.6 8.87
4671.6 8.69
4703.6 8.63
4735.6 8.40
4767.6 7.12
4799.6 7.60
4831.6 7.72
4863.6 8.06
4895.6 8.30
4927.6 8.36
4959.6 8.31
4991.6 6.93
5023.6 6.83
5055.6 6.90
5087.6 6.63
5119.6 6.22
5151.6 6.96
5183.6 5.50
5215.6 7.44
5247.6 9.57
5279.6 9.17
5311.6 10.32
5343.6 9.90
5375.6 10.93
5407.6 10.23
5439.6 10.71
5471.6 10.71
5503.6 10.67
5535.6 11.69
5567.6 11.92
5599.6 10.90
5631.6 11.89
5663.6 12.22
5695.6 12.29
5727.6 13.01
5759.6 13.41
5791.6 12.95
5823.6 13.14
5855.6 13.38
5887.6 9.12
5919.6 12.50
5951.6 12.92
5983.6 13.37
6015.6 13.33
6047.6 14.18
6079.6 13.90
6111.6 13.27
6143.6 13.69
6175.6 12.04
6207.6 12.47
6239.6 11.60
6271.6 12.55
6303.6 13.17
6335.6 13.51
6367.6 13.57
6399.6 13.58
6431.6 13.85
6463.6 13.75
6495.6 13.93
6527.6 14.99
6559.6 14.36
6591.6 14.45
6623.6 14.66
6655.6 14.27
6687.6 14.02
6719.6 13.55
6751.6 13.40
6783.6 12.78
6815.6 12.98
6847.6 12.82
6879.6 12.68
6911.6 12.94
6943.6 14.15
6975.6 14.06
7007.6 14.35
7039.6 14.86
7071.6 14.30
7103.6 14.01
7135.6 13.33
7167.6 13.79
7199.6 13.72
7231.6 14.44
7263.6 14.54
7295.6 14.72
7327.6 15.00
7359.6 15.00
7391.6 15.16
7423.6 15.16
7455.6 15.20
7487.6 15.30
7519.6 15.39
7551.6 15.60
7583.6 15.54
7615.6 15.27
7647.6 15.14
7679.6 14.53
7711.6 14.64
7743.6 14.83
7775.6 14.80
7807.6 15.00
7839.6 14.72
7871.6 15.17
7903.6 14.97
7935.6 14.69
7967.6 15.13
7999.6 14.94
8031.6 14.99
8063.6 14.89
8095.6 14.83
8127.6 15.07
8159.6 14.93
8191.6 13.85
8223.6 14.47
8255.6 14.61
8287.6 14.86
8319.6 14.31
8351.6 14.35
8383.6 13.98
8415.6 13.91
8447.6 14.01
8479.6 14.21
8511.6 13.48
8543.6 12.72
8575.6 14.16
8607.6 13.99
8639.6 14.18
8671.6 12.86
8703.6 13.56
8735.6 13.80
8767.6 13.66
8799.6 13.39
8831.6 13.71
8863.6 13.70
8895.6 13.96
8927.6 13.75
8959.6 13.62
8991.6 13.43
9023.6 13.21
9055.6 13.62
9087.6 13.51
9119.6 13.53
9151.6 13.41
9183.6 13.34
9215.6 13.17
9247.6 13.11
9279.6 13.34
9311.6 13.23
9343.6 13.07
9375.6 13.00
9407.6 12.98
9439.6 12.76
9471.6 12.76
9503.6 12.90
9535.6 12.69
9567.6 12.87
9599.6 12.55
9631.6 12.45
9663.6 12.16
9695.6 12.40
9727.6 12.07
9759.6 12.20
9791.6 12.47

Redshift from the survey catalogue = 0.00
